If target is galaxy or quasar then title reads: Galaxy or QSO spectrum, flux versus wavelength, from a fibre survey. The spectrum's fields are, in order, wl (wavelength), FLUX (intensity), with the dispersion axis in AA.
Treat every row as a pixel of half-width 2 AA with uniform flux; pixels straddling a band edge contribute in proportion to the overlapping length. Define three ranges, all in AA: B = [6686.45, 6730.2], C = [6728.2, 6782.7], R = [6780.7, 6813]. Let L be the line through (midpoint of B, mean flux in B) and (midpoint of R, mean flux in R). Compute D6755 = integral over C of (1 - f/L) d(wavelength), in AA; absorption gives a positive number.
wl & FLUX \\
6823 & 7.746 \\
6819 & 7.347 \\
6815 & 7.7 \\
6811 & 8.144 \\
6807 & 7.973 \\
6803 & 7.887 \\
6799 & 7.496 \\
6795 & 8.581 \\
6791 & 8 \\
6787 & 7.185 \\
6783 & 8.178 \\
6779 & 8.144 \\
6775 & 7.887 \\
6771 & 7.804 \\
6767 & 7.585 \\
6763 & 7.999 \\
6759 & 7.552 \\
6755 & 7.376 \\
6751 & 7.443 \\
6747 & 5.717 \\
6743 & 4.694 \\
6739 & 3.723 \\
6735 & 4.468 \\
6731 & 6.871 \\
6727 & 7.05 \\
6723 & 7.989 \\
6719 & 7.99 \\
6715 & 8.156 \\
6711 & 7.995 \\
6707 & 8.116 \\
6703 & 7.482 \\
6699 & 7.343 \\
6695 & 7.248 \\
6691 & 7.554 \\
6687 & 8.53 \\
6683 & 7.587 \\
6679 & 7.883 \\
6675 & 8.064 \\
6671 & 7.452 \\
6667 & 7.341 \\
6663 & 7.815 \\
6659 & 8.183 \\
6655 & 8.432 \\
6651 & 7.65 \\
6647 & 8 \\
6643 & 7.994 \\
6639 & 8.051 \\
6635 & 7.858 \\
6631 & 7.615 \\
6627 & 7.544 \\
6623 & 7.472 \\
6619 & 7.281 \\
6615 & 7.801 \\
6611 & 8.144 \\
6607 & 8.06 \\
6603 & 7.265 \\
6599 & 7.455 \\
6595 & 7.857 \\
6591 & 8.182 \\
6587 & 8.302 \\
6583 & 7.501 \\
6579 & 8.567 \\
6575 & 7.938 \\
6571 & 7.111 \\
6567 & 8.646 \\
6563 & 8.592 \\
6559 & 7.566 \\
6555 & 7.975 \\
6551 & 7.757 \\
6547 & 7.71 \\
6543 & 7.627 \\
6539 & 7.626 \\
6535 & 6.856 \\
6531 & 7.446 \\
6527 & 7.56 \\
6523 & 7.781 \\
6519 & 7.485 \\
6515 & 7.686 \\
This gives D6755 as 7.5 AA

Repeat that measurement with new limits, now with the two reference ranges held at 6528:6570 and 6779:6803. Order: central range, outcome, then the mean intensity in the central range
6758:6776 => 0.3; 7.77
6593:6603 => 0.3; 7.58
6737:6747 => 4.3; 4.51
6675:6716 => 0.3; 7.79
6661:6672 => 0.4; 7.54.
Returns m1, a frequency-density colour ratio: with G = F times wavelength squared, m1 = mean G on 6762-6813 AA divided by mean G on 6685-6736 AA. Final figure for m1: 1.08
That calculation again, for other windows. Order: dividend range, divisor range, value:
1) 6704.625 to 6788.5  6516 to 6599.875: 0.97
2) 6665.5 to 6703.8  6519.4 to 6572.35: 1.04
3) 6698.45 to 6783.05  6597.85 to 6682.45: 0.95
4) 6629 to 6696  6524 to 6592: 1.04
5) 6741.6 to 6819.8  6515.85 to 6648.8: 1.03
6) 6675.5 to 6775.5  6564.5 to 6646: 0.95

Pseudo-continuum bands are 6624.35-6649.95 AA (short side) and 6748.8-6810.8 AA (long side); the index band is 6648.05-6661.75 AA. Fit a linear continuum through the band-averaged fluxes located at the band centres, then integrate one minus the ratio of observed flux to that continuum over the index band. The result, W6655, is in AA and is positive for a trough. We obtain -0.42 AA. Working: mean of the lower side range 7.83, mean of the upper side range 7.81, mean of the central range 8.07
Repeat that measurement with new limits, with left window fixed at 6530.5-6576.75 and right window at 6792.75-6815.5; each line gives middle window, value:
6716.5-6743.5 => 5.7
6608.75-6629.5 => 0.4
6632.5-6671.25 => -0.3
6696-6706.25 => 0.5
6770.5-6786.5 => 0.0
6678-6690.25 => -0.1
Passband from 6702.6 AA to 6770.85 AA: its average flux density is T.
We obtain 6.96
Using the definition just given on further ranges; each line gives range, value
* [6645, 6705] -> 7.77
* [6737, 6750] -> 4.92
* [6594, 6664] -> 7.8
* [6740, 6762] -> 6.49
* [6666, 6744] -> 7.21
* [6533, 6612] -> 7.83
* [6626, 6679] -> 7.85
